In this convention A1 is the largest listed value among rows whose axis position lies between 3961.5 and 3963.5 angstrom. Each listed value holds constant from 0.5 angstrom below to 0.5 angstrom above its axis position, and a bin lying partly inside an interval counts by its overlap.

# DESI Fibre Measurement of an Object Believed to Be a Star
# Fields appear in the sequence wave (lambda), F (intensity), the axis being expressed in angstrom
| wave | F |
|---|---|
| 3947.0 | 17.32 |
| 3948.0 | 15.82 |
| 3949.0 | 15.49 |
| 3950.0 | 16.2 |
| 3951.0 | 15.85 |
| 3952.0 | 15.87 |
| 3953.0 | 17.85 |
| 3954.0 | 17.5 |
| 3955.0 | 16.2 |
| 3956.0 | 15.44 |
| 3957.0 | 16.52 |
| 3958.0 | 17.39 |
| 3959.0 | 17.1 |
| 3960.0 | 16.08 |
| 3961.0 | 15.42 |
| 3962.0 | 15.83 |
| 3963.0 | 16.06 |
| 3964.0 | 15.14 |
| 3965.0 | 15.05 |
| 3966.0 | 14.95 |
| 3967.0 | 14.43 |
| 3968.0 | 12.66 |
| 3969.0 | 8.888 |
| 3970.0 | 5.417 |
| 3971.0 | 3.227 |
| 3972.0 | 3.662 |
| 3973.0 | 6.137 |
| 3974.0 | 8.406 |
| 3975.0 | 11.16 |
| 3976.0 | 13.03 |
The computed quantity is 16.06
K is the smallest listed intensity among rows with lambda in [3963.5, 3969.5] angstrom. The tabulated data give 8.888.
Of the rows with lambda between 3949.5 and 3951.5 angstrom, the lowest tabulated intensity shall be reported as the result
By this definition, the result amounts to 15.85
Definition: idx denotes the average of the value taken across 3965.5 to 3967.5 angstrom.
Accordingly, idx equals 14.7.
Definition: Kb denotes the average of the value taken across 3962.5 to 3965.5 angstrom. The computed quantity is 15.4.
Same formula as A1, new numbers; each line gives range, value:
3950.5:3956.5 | 17.85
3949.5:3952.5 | 16.2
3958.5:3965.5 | 17.1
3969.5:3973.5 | 6.137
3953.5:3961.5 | 17.5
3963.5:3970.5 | 15.14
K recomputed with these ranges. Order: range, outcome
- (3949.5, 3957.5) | 15.44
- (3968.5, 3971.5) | 3.227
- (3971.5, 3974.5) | 3.662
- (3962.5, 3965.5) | 15.05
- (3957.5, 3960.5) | 16.08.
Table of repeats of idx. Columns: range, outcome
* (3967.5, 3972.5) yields 6.77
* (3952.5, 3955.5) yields 17.2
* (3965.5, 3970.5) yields 11.3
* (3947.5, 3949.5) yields 15.7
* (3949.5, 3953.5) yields 16.4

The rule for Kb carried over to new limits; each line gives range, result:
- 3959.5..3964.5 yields 15.7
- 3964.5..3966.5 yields 15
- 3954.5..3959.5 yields 16.5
